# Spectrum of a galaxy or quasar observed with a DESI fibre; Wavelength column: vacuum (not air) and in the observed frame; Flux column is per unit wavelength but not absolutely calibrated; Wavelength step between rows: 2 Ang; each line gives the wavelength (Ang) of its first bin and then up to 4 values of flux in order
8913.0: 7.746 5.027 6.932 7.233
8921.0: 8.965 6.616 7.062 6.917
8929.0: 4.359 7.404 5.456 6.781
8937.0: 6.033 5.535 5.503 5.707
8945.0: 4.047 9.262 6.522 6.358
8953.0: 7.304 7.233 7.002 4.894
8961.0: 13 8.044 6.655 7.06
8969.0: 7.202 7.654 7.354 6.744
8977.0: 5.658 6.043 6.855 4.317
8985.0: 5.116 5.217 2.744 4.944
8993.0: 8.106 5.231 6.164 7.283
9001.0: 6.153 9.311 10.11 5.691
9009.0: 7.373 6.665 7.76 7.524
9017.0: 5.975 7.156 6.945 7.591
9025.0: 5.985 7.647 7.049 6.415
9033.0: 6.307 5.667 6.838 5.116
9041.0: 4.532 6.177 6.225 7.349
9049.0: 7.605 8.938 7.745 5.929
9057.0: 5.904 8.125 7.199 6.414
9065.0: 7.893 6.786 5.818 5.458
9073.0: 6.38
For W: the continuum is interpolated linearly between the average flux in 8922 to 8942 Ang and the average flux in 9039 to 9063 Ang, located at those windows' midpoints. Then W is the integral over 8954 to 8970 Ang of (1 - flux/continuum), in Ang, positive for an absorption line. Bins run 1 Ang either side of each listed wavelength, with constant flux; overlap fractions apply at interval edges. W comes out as -3.3 Ang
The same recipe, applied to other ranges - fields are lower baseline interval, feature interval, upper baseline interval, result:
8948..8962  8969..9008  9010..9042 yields 3.7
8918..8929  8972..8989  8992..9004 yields 3.2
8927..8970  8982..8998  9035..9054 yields 3.5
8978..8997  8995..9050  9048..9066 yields -4.2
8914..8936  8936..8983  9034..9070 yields -1.2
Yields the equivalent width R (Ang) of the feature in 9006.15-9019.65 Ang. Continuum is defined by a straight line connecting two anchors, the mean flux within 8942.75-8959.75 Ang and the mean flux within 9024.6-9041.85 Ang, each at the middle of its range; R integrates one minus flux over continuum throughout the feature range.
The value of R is -1.30 Ang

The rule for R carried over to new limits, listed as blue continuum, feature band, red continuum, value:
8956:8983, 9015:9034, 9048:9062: 1.2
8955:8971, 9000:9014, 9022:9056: -1.0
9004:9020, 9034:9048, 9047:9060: 2.6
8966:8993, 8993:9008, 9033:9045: -3.3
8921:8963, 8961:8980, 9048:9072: -1.3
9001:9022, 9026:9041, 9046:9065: 2.1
